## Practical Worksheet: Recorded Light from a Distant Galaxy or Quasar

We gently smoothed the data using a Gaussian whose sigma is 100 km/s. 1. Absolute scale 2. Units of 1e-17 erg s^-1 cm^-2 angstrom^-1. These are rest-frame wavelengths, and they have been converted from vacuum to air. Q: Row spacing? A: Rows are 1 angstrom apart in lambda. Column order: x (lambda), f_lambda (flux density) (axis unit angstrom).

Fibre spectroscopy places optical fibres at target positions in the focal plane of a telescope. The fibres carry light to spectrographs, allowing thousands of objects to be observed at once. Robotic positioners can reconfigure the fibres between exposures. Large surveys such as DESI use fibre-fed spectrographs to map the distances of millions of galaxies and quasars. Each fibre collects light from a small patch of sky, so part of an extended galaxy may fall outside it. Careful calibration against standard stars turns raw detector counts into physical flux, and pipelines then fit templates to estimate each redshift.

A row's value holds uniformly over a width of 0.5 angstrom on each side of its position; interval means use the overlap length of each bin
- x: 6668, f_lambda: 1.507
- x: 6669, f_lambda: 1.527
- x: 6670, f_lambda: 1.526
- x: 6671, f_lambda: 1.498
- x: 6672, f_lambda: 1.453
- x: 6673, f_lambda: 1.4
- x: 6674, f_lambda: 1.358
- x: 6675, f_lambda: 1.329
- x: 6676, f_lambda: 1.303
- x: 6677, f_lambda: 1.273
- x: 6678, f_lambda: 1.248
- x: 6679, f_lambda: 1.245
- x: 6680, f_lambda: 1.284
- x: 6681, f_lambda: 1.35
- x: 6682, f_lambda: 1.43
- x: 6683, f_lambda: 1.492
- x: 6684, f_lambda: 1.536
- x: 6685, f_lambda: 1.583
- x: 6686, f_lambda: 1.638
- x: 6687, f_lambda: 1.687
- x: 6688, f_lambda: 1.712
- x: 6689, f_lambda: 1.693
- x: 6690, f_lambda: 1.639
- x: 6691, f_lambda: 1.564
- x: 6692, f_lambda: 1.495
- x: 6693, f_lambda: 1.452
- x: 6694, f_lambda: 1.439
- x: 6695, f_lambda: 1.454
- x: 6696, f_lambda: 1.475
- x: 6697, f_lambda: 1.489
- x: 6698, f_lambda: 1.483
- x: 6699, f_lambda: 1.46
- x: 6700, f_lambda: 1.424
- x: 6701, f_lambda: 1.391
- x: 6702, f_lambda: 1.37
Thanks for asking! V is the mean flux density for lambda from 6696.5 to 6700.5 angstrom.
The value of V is 1.46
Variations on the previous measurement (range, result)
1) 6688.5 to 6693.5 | 1.57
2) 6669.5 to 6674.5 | 1.45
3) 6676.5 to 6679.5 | 1.26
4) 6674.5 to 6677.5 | 1.3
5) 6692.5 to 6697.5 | 1.46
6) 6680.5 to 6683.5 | 1.42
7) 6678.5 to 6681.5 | 1.29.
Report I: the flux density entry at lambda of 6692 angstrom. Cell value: 1.495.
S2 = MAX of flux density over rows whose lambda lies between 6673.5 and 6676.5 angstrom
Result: 1.358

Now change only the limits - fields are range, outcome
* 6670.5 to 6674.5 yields 1.498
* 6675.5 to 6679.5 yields 1.303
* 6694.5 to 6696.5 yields 1.475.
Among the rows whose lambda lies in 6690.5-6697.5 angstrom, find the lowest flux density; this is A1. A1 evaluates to 1.439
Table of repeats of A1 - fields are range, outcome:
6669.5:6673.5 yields 1.4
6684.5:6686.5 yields 1.583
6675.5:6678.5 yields 1.248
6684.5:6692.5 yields 1.495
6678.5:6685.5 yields 1.245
